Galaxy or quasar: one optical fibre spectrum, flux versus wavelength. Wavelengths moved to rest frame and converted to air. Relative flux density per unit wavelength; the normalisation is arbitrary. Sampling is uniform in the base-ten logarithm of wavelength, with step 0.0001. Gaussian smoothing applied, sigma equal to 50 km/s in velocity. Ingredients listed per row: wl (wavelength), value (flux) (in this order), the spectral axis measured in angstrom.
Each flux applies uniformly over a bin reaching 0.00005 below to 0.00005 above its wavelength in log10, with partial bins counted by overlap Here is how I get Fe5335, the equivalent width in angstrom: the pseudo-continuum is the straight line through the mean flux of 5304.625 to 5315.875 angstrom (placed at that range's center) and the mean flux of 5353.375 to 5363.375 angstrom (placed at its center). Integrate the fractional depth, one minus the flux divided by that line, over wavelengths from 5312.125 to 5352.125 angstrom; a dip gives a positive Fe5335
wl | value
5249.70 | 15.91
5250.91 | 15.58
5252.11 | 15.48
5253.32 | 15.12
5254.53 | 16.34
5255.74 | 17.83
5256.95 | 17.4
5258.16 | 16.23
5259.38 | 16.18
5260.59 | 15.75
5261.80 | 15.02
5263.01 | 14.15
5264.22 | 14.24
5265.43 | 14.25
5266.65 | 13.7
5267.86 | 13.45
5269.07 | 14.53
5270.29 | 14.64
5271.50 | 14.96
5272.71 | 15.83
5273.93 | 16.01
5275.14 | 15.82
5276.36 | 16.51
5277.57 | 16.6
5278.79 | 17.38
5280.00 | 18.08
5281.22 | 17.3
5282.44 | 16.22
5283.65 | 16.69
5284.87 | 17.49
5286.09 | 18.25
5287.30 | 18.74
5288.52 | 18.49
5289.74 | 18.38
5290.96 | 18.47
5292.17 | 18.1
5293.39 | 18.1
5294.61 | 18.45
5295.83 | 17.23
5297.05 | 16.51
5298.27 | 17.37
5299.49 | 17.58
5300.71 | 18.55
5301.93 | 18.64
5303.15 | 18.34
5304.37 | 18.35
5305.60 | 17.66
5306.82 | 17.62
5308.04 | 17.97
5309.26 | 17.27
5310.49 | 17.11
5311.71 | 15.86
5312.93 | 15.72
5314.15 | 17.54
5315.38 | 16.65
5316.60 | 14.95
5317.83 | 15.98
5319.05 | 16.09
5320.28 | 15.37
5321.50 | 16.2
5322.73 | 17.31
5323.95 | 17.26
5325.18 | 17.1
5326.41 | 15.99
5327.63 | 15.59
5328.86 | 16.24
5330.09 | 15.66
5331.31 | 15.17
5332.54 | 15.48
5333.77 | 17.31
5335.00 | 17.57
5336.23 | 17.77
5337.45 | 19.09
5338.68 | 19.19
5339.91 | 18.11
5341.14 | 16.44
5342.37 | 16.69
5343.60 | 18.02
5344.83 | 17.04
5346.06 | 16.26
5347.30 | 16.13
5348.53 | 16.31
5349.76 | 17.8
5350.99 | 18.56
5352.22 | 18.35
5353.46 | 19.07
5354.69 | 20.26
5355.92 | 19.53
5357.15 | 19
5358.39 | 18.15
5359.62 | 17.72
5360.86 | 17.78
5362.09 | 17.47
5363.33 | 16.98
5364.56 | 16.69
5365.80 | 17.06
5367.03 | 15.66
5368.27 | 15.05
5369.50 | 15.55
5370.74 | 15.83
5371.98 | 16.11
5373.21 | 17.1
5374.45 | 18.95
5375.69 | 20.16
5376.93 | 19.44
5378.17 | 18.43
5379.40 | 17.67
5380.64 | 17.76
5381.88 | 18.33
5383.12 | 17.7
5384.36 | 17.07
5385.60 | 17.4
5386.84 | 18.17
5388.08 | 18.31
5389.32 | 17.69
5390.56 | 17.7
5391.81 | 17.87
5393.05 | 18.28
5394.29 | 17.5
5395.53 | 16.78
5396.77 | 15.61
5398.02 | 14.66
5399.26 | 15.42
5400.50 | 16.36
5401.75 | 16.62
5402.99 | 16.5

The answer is 2.1 angstrom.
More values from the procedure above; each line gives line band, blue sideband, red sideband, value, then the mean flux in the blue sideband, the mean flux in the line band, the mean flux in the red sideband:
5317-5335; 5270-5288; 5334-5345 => 1.4 angstrom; 16.8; 16.2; 17.8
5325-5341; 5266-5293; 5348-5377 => 0.3 angstrom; 16.6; 16.9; 17.7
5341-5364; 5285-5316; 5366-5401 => -0.5 angstrom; 17.7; 17.8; 17.2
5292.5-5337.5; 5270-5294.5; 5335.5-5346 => 1.3 angstrom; 17.2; 17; 17.7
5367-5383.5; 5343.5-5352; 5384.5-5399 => -0.3 angstrom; 17.2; 17.5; 17.2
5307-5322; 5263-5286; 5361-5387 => 0.0 angstrom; 15.8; 16.4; 17.4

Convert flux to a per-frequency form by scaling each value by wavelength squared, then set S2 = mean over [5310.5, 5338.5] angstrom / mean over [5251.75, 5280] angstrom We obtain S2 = 1.08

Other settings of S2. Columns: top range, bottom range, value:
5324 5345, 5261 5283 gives 1.12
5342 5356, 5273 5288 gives 1.07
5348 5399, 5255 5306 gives 1.09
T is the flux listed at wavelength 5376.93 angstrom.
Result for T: 19.44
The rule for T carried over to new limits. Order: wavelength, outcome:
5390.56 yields 17.7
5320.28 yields 15.37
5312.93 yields 15.72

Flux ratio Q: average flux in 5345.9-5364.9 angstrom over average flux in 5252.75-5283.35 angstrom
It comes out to 1.14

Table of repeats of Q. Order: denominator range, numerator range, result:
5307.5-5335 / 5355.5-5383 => 1.07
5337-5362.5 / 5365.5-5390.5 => 0.97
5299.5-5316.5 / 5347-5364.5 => 1.04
